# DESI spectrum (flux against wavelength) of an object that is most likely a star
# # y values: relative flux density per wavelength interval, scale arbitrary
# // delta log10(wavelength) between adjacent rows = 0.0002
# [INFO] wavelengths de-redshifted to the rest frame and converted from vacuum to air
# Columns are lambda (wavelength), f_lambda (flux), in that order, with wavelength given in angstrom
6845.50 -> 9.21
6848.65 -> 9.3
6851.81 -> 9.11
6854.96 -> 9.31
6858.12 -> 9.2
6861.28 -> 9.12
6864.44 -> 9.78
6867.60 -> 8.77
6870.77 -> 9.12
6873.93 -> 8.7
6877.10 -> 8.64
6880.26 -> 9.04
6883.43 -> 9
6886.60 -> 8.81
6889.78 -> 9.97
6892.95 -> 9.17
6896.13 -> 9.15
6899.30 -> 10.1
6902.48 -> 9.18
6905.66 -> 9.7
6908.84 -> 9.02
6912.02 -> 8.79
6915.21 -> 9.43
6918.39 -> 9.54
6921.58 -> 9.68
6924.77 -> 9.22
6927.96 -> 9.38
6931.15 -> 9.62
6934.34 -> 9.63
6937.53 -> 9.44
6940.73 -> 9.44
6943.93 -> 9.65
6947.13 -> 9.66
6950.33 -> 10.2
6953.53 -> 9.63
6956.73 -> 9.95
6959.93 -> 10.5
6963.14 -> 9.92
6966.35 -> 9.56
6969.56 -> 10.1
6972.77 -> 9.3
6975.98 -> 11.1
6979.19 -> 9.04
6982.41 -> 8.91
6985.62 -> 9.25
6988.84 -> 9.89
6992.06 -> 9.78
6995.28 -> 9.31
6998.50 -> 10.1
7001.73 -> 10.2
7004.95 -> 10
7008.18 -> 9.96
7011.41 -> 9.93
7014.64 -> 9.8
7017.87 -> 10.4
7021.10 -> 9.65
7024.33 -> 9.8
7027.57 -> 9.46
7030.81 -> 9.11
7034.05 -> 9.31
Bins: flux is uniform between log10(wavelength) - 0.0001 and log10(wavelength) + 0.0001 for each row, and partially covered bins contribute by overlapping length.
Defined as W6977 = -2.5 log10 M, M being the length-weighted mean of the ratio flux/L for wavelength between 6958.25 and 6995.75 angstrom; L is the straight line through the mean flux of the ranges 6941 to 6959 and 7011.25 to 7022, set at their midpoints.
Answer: 0.02 mag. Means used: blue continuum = 9.82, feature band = 9.73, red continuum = 9.97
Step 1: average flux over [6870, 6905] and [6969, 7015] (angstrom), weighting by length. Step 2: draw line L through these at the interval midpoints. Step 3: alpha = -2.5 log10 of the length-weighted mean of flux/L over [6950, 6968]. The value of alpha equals -0.04 mag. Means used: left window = 9.19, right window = 9.77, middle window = 9.94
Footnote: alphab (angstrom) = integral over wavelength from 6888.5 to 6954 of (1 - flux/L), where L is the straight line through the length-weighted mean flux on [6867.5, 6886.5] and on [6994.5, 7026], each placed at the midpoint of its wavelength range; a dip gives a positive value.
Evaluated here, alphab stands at -1.9 angstrom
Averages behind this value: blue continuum 8.88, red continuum 9.93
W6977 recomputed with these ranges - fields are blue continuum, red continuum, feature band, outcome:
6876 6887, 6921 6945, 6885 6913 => -0.03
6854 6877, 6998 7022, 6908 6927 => 0.02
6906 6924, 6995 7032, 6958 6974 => -0.03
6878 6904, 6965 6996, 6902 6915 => 0.02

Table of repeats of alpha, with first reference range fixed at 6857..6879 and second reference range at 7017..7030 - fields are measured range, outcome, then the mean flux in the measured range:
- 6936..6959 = -0.037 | 9.73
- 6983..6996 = 0.008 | 9.53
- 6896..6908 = -0.041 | 9.55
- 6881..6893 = -0.012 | 9.23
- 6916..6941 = -0.020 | 9.5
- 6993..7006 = -0.028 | 9.89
